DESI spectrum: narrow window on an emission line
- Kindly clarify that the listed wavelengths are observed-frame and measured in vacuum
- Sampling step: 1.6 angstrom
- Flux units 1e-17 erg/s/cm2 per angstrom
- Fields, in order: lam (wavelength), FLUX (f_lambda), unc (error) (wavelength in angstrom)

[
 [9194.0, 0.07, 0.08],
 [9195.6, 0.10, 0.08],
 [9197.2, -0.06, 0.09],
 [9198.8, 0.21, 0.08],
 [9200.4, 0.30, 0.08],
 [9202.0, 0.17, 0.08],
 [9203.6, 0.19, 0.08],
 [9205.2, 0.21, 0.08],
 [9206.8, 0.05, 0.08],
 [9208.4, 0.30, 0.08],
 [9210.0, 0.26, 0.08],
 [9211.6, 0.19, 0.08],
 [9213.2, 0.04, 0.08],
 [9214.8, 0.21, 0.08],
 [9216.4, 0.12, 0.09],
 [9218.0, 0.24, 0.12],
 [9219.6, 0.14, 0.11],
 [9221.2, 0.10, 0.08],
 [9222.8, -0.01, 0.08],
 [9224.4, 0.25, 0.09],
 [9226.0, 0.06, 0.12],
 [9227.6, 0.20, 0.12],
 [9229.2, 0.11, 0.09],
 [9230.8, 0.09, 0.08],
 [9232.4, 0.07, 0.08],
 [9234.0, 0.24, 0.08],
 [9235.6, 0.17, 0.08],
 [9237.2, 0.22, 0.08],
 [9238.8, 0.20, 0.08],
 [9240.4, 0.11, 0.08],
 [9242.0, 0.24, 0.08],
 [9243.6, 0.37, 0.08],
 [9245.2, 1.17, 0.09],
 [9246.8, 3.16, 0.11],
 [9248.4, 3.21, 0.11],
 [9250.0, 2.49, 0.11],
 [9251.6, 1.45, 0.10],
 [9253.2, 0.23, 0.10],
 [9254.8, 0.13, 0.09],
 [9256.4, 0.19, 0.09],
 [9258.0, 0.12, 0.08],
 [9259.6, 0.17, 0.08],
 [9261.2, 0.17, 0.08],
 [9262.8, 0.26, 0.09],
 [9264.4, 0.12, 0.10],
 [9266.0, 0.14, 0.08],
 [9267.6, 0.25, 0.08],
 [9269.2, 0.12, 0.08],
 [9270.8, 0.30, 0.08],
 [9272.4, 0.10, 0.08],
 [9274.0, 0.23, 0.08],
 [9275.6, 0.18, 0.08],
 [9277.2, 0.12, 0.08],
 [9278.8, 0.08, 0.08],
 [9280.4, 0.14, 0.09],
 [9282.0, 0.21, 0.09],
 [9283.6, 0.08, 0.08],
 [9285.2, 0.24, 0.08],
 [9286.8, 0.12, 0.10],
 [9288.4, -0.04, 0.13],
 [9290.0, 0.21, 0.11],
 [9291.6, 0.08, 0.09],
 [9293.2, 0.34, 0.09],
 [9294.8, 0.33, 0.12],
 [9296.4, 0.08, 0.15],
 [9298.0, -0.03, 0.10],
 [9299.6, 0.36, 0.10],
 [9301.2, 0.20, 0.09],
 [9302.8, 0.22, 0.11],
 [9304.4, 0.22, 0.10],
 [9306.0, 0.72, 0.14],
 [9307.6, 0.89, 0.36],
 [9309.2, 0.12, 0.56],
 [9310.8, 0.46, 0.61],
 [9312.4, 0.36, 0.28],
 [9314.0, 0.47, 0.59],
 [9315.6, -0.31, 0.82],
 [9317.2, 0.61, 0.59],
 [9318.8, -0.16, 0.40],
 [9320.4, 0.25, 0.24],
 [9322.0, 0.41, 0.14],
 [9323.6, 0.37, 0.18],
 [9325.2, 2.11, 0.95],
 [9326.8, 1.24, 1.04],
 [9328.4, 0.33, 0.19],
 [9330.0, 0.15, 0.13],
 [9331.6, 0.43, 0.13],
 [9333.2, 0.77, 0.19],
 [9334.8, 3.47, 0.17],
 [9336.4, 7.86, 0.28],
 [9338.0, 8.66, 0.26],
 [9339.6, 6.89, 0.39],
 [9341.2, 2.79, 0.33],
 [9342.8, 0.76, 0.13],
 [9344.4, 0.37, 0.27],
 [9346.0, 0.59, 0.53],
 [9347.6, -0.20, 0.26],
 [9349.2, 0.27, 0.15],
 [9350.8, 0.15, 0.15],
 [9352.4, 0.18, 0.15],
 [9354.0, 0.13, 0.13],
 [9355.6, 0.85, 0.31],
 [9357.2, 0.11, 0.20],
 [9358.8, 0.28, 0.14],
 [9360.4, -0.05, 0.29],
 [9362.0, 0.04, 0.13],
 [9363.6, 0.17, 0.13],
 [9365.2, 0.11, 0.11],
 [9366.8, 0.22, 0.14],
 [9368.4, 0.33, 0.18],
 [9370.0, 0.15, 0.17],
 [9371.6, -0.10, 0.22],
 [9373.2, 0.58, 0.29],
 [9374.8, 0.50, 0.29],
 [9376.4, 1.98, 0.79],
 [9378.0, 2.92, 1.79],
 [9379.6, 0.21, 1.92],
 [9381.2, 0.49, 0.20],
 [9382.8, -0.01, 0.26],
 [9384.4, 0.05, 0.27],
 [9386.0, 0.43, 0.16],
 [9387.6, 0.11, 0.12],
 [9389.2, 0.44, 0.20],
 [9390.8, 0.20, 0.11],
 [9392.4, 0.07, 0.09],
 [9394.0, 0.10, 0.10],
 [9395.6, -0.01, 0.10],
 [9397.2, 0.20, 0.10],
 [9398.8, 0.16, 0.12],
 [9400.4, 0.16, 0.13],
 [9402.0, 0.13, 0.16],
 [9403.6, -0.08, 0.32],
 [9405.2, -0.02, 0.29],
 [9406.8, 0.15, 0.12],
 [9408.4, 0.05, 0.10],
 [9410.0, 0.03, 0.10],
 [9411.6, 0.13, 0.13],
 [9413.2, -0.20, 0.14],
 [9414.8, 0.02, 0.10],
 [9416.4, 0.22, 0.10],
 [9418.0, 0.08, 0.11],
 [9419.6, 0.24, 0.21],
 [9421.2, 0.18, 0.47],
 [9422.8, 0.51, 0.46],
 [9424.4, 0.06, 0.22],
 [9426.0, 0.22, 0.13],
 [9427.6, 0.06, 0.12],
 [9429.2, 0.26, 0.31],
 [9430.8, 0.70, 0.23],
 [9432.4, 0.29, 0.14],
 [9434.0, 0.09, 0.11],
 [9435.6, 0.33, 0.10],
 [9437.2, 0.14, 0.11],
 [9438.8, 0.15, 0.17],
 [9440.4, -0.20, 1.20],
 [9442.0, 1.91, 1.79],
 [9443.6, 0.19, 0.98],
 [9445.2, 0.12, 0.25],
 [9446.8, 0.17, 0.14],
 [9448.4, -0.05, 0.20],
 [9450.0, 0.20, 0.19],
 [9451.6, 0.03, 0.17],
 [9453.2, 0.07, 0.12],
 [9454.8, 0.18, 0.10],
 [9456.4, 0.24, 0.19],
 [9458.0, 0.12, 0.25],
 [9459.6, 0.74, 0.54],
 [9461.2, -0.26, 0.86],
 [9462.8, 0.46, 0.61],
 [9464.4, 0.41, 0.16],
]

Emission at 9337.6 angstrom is [O III] 5007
